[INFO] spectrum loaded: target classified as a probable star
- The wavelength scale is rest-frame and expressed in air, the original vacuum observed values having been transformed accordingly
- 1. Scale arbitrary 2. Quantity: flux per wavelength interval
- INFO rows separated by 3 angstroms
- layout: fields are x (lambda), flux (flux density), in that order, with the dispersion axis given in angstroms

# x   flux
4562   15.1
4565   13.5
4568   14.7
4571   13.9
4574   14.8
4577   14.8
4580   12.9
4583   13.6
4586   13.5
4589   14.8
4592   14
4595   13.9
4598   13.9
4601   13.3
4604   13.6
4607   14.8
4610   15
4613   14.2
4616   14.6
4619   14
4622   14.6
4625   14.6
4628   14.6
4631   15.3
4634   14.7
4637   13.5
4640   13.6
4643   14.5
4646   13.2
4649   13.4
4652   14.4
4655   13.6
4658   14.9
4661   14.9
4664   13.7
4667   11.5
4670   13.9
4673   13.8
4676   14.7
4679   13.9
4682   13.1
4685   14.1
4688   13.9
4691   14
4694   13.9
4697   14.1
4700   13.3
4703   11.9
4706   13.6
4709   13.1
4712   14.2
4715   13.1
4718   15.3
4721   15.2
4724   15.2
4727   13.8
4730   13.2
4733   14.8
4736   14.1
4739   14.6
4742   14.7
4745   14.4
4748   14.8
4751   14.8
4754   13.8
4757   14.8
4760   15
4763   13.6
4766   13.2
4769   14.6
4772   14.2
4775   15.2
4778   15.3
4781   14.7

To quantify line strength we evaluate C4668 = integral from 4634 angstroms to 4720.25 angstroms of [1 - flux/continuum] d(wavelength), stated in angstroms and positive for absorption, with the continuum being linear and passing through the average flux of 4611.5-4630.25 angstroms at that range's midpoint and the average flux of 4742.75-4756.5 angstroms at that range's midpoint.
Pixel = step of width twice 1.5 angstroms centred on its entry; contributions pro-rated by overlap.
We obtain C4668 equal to 4.1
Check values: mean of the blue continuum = 14.5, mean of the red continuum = 14.5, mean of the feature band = 13.8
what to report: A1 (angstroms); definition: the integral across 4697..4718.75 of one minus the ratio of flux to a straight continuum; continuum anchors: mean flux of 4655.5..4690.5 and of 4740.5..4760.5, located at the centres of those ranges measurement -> 1.1 angstroms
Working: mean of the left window 13.9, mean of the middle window 13.5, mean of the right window 14.6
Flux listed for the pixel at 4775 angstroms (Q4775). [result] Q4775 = 15.2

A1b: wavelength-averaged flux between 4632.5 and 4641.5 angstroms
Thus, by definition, 13.9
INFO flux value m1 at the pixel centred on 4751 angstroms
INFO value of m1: 14.8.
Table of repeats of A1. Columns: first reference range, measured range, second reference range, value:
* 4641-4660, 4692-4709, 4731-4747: 1.1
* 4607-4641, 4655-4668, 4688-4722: 0.3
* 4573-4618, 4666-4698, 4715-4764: 1.3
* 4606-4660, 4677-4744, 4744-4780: 2.1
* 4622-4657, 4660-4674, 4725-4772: 0.7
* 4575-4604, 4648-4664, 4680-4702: -0.5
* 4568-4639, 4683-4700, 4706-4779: 0.5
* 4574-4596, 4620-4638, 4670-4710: -0.9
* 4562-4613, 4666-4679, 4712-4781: 0.6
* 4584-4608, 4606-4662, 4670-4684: -1.6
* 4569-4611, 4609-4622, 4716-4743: -0.3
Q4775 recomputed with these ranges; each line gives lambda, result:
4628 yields 14.6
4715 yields 13.1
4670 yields 13.9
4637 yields 13.5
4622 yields 14.6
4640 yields 13.6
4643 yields 14.5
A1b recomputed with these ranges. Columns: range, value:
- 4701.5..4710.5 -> 12.9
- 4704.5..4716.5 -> 13.5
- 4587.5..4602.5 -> 14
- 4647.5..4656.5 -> 13.8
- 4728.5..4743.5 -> 14.3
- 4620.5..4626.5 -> 14.6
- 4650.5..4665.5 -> 14.3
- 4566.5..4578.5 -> 14.6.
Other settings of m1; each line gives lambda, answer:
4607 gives 14.8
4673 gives 13.8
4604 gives 13.6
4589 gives 14.8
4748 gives 14.8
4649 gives 13.4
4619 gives 14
